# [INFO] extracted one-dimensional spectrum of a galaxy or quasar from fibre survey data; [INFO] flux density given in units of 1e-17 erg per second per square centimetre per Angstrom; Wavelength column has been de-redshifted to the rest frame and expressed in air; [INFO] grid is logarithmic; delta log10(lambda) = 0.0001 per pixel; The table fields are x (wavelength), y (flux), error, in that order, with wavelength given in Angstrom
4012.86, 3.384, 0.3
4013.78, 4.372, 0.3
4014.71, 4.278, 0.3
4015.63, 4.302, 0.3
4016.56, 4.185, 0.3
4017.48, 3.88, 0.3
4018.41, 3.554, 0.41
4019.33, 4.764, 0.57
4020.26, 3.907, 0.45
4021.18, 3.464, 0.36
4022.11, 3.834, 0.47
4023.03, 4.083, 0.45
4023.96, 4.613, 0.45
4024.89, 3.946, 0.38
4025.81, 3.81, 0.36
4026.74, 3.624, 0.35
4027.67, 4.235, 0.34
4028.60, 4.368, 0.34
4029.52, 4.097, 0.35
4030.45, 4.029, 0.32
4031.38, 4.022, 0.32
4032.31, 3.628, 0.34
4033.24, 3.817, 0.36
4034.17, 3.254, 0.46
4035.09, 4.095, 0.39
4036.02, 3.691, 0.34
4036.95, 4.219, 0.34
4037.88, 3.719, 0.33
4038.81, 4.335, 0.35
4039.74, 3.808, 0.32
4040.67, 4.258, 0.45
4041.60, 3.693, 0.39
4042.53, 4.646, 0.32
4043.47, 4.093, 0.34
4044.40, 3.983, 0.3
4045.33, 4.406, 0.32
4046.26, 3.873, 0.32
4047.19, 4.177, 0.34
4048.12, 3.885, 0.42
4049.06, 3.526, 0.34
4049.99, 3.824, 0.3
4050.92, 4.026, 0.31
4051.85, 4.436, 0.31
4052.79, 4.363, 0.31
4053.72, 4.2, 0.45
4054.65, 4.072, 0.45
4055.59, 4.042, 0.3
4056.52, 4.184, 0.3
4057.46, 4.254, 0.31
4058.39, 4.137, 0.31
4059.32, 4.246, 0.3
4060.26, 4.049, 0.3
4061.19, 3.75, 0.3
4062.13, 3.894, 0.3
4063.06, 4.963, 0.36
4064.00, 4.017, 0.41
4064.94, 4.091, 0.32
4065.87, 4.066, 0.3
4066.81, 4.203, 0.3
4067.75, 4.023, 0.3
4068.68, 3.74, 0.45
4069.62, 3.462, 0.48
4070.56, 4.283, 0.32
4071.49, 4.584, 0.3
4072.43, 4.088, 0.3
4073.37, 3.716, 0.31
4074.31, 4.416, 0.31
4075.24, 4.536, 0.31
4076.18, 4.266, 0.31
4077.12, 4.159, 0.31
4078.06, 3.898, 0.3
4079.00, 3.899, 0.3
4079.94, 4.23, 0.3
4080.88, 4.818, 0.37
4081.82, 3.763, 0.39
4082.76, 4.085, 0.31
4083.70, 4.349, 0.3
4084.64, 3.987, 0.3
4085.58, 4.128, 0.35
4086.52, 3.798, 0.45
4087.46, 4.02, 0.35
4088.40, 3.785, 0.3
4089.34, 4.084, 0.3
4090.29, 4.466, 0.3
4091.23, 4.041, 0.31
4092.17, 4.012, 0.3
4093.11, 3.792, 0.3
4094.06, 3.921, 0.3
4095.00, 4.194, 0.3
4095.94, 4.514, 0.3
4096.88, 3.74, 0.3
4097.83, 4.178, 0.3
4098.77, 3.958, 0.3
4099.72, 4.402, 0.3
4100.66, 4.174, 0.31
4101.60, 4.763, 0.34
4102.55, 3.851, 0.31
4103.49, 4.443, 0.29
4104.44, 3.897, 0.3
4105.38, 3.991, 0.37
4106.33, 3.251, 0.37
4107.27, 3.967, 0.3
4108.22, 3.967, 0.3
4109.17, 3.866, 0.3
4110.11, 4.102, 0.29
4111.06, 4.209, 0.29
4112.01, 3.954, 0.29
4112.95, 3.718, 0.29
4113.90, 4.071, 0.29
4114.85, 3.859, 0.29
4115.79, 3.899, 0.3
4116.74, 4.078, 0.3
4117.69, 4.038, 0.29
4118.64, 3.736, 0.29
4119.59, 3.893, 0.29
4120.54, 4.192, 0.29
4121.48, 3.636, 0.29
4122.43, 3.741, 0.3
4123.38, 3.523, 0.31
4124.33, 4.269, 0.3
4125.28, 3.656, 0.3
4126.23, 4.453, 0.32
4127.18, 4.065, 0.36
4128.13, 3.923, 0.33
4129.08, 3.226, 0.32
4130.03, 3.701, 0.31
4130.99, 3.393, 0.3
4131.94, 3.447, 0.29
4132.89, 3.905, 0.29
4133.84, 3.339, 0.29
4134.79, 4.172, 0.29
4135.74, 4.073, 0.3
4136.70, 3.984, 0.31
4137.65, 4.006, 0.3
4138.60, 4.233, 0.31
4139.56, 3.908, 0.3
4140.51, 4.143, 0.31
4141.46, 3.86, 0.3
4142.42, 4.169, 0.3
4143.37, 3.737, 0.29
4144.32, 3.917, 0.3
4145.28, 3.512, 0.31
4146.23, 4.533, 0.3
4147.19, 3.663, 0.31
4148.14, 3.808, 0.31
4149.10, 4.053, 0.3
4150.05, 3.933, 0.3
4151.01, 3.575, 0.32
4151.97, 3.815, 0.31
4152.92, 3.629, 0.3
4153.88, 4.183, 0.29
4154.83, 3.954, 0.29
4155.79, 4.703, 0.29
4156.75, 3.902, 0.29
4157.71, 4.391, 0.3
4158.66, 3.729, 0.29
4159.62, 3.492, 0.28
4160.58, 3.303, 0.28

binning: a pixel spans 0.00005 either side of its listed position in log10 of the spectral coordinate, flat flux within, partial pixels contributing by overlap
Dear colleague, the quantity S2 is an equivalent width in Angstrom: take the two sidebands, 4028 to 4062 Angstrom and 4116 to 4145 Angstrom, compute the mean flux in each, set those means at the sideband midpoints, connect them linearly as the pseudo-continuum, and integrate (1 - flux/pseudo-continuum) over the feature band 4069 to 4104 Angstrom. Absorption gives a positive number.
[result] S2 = -1.5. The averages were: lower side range 4.03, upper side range 3.88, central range 4.13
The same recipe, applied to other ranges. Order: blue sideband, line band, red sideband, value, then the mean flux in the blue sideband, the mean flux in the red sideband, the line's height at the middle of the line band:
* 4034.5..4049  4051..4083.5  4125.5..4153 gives -1.24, 4.04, 3.87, 3.99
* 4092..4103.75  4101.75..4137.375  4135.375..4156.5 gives 1.59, 4.15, 3.97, 4.07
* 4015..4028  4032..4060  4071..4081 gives 0.52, 4.02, 4.22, 4.11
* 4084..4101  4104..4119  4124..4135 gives 0.02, 4.07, 3.78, 3.92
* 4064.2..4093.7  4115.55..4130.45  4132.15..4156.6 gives 0.43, 4.09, 3.95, 3.99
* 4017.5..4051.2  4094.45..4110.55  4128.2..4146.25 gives -0.77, 3.98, 3.84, 3.89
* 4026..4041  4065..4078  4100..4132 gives -0.59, 3.94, 3.92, 3.93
